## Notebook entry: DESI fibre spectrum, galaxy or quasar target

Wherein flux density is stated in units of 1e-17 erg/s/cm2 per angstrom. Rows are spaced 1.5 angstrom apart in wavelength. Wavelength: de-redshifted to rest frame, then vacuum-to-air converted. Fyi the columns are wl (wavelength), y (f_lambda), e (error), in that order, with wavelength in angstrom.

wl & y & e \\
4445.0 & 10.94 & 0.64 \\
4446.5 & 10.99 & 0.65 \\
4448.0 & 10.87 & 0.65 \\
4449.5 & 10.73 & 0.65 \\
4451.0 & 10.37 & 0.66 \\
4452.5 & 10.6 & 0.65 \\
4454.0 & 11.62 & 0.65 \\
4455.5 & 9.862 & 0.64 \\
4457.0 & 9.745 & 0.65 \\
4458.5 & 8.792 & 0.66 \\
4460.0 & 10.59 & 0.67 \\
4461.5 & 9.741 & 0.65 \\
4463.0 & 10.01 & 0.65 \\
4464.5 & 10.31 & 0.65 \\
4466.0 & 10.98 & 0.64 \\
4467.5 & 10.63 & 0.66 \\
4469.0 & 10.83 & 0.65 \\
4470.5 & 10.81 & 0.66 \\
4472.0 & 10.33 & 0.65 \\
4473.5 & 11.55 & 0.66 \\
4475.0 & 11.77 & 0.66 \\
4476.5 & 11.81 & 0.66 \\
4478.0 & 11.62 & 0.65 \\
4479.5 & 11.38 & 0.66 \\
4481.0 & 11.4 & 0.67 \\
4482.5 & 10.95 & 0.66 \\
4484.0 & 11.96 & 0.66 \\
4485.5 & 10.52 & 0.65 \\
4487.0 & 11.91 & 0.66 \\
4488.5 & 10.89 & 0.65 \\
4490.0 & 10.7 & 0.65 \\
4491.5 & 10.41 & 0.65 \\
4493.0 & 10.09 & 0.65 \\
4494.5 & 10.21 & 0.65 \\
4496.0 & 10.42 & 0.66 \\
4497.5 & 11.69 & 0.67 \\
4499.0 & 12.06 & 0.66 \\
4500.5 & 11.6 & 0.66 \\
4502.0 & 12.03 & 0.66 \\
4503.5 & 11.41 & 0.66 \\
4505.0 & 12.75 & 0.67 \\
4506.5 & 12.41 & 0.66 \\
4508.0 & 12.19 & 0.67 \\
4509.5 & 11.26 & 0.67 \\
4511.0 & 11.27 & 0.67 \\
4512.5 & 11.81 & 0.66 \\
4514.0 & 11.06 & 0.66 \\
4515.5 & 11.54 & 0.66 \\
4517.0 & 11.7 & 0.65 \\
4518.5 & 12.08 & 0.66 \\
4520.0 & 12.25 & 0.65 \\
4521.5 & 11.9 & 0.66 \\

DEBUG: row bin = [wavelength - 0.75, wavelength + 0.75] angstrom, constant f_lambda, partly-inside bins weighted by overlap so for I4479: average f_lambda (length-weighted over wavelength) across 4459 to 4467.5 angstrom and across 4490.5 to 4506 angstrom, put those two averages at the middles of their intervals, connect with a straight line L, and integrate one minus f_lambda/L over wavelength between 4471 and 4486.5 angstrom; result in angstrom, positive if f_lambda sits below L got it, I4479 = -0.9 angstrom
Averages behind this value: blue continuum 10.3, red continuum 11.3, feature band 11.3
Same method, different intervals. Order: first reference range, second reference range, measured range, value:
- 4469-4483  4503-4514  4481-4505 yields 0.8 angstrom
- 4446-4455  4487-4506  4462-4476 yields 0.2 angstrom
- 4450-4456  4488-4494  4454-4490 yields -0.8 angstrom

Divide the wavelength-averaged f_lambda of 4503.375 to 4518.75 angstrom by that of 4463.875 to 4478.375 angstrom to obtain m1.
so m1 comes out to 1.07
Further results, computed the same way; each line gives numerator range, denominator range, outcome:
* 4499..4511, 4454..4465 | 1.19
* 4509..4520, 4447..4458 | 1.10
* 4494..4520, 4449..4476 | 1.11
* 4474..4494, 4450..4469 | 1.09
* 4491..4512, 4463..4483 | 1.03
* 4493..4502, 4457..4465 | 1.13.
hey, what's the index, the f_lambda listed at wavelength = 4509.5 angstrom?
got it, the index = 11.26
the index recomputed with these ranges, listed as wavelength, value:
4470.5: 10.81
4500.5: 11.6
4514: 11.06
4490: 10.7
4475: 11.77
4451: 10.37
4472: 10.33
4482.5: 10.95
